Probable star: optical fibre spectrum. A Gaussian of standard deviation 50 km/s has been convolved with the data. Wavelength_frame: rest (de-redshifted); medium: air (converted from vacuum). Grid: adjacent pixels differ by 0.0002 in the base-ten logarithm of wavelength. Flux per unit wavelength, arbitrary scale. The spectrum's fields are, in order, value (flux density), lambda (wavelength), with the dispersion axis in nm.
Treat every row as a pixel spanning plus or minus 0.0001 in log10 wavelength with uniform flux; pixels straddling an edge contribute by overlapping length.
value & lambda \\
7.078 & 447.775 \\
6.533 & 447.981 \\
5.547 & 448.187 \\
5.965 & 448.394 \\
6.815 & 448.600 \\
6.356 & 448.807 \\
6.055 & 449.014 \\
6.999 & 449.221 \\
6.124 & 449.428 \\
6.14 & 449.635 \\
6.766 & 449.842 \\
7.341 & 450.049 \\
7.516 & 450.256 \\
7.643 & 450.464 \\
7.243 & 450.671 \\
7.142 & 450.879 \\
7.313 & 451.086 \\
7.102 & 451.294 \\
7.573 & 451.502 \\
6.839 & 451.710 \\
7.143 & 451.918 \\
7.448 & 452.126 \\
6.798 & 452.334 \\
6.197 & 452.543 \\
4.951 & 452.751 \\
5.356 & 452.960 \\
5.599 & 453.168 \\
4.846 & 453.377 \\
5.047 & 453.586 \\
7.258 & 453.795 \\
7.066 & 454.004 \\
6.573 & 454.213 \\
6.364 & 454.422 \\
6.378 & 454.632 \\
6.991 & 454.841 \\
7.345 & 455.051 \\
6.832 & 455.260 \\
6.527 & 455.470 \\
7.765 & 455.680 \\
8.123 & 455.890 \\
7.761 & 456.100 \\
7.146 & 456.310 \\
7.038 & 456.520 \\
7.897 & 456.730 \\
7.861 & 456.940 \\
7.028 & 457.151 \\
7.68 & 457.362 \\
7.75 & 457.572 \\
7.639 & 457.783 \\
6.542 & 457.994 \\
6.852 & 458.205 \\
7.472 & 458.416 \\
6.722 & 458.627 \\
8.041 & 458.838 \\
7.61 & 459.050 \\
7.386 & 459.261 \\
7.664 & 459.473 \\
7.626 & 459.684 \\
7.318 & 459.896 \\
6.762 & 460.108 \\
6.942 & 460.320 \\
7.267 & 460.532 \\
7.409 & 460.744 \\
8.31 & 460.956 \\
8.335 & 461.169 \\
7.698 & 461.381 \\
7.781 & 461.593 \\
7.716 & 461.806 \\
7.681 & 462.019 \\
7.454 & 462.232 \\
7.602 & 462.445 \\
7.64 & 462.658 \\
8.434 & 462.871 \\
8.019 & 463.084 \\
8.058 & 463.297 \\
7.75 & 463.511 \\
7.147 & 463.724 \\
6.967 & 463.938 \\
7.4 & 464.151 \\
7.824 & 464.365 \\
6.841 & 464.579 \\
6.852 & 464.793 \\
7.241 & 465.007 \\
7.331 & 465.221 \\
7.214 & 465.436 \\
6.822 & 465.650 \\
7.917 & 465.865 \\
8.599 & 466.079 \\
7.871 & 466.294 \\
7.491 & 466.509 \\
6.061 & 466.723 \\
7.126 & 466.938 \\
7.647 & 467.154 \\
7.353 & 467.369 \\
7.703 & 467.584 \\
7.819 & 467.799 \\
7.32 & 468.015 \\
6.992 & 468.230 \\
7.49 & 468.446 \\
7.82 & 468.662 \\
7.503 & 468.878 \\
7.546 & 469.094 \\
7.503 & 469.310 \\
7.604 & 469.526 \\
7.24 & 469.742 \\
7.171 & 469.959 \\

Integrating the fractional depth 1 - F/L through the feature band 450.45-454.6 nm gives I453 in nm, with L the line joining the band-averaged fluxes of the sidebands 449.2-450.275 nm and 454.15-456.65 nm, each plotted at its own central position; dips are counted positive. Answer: 0.22 nm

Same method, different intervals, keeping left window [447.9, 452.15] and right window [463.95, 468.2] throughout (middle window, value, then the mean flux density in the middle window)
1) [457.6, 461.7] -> -0.17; 7.45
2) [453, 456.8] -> 0.12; 6.78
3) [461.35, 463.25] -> -0.14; 7.79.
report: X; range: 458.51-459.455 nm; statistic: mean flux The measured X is 7.46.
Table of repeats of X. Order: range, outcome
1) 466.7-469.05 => 7.4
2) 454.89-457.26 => 7.38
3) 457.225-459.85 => 7.41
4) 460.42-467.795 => 7.55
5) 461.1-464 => 7.74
